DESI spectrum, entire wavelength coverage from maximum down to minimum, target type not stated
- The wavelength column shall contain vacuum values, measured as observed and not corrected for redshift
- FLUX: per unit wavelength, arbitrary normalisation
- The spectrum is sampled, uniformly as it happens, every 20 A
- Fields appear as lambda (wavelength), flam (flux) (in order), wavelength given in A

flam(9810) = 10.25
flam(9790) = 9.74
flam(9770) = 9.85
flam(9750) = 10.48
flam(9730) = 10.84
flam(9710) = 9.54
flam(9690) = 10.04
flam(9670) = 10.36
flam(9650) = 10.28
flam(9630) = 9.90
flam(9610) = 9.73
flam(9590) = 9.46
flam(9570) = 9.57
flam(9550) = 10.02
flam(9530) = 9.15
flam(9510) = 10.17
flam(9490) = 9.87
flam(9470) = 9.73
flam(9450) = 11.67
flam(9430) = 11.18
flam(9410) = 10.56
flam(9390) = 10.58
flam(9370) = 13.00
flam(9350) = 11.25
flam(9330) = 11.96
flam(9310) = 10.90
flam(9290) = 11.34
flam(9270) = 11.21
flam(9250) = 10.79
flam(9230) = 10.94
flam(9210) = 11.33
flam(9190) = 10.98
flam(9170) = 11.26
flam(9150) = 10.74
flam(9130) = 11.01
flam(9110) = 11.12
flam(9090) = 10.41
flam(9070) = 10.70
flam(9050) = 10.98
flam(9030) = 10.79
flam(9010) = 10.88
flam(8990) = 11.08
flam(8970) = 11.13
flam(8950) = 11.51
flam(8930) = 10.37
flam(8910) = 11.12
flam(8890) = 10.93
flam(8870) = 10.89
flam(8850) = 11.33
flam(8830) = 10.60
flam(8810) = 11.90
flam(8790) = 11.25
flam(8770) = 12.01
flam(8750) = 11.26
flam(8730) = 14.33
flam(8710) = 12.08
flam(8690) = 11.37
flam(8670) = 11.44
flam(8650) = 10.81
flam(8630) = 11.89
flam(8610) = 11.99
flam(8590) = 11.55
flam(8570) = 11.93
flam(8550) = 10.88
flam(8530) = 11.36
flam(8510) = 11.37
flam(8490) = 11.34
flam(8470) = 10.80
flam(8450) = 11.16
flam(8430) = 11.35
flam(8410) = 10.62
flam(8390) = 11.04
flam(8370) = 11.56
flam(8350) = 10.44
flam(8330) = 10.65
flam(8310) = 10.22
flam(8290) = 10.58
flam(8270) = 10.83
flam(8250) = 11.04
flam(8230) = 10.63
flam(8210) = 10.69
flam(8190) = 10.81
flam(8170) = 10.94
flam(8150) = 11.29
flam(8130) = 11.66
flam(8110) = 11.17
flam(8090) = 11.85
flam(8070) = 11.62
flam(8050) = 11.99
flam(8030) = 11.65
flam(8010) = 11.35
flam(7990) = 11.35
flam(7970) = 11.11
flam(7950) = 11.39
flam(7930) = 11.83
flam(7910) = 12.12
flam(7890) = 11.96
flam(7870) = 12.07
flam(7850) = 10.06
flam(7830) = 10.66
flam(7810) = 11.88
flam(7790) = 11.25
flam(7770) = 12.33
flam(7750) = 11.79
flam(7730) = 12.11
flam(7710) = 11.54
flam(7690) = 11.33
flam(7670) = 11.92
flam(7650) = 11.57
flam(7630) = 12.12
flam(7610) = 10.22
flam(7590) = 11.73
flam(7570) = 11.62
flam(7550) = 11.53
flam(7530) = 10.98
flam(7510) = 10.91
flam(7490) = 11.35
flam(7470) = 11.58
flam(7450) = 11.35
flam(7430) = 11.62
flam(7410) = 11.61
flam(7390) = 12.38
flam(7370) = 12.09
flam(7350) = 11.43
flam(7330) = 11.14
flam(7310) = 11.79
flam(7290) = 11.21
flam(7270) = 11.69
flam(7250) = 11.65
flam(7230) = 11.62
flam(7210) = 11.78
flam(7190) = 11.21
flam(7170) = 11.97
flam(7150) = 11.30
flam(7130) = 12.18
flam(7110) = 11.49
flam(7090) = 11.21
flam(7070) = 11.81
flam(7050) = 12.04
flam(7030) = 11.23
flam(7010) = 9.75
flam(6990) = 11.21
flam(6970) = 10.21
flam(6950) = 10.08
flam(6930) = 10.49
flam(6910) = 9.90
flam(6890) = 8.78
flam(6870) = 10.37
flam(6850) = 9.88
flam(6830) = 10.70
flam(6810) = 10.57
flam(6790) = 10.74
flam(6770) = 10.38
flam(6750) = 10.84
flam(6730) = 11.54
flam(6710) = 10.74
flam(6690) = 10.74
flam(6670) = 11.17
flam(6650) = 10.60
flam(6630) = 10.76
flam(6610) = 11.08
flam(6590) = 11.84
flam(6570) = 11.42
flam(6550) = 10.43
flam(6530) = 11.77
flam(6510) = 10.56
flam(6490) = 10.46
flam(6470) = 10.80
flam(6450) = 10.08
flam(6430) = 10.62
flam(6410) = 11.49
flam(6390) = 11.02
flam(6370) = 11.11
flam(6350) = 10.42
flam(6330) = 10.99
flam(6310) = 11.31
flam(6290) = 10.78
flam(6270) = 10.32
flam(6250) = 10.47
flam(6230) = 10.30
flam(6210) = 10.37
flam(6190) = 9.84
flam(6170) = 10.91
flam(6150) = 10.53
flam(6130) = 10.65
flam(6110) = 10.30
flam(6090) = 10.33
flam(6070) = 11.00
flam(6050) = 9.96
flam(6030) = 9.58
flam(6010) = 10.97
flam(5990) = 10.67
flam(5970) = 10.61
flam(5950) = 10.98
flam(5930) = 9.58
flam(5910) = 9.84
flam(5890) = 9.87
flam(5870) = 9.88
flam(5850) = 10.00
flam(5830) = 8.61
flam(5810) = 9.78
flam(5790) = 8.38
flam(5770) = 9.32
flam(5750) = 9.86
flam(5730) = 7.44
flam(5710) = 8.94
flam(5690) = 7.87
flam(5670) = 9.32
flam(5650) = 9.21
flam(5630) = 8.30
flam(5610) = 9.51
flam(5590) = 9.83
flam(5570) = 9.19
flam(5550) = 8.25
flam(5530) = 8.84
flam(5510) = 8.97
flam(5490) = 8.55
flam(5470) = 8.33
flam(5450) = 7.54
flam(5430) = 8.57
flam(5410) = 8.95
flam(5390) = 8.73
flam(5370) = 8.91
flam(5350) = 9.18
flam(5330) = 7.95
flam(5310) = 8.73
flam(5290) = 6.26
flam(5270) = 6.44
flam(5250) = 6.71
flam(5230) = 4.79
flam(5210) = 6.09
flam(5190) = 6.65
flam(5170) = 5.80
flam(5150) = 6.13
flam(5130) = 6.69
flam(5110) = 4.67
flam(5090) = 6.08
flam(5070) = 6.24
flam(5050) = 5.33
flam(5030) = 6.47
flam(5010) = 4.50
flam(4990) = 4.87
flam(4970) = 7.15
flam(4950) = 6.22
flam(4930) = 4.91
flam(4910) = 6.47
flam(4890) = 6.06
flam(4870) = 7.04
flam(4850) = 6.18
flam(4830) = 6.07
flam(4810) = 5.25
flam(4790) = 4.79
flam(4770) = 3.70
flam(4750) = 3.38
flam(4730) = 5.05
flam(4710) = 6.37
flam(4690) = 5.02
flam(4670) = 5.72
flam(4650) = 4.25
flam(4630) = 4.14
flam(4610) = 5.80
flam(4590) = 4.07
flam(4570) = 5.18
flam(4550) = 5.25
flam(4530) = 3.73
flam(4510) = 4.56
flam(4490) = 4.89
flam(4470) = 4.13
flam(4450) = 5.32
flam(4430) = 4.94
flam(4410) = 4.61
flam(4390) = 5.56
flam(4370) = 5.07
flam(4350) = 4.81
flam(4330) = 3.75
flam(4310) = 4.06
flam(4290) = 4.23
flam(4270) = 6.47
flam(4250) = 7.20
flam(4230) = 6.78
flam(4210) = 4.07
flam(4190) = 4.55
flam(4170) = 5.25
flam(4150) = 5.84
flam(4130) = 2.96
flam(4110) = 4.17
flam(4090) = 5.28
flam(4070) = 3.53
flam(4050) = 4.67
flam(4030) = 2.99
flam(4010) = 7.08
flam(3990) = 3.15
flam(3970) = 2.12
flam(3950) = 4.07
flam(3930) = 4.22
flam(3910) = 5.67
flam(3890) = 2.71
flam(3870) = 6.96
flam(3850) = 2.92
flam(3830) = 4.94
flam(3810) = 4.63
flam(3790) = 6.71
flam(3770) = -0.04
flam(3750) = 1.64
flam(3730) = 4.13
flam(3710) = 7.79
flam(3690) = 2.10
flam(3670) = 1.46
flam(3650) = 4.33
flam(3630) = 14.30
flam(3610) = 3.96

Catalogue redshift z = 0.33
